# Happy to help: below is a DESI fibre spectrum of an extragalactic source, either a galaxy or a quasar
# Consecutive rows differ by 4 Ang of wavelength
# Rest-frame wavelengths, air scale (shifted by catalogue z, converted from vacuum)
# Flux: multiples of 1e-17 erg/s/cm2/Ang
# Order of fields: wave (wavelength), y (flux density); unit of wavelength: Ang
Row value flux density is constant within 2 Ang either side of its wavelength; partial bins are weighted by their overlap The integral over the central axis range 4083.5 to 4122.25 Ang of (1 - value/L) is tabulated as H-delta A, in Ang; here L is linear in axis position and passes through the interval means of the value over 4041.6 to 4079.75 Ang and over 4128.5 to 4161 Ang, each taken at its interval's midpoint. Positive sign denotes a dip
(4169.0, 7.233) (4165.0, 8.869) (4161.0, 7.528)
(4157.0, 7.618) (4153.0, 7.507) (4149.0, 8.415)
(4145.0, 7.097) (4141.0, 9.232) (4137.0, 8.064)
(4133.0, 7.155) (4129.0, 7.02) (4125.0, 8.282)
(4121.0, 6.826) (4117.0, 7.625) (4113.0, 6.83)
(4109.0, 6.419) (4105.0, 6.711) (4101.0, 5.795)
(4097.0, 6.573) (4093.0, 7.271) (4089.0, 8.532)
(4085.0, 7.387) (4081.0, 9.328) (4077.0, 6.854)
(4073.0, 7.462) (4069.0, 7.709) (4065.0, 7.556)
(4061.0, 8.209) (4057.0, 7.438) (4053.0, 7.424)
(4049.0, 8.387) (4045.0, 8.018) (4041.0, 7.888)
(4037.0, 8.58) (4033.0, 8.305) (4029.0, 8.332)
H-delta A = 3.8 Ang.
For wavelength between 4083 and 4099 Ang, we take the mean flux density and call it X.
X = 7.44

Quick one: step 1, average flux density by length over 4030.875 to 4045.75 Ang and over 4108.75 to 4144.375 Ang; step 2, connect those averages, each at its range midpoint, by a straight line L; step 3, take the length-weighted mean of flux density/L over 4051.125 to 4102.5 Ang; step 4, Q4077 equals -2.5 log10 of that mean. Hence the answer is 0.056 mag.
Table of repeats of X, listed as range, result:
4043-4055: 7.94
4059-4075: 7.73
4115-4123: 7.23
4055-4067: 7.73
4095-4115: 6.47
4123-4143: 7.95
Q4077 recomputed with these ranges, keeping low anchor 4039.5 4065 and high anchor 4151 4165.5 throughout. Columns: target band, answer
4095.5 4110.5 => 0.22 mag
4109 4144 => 0.04 mag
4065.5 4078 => 0.06 mag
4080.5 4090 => -0.06 mag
